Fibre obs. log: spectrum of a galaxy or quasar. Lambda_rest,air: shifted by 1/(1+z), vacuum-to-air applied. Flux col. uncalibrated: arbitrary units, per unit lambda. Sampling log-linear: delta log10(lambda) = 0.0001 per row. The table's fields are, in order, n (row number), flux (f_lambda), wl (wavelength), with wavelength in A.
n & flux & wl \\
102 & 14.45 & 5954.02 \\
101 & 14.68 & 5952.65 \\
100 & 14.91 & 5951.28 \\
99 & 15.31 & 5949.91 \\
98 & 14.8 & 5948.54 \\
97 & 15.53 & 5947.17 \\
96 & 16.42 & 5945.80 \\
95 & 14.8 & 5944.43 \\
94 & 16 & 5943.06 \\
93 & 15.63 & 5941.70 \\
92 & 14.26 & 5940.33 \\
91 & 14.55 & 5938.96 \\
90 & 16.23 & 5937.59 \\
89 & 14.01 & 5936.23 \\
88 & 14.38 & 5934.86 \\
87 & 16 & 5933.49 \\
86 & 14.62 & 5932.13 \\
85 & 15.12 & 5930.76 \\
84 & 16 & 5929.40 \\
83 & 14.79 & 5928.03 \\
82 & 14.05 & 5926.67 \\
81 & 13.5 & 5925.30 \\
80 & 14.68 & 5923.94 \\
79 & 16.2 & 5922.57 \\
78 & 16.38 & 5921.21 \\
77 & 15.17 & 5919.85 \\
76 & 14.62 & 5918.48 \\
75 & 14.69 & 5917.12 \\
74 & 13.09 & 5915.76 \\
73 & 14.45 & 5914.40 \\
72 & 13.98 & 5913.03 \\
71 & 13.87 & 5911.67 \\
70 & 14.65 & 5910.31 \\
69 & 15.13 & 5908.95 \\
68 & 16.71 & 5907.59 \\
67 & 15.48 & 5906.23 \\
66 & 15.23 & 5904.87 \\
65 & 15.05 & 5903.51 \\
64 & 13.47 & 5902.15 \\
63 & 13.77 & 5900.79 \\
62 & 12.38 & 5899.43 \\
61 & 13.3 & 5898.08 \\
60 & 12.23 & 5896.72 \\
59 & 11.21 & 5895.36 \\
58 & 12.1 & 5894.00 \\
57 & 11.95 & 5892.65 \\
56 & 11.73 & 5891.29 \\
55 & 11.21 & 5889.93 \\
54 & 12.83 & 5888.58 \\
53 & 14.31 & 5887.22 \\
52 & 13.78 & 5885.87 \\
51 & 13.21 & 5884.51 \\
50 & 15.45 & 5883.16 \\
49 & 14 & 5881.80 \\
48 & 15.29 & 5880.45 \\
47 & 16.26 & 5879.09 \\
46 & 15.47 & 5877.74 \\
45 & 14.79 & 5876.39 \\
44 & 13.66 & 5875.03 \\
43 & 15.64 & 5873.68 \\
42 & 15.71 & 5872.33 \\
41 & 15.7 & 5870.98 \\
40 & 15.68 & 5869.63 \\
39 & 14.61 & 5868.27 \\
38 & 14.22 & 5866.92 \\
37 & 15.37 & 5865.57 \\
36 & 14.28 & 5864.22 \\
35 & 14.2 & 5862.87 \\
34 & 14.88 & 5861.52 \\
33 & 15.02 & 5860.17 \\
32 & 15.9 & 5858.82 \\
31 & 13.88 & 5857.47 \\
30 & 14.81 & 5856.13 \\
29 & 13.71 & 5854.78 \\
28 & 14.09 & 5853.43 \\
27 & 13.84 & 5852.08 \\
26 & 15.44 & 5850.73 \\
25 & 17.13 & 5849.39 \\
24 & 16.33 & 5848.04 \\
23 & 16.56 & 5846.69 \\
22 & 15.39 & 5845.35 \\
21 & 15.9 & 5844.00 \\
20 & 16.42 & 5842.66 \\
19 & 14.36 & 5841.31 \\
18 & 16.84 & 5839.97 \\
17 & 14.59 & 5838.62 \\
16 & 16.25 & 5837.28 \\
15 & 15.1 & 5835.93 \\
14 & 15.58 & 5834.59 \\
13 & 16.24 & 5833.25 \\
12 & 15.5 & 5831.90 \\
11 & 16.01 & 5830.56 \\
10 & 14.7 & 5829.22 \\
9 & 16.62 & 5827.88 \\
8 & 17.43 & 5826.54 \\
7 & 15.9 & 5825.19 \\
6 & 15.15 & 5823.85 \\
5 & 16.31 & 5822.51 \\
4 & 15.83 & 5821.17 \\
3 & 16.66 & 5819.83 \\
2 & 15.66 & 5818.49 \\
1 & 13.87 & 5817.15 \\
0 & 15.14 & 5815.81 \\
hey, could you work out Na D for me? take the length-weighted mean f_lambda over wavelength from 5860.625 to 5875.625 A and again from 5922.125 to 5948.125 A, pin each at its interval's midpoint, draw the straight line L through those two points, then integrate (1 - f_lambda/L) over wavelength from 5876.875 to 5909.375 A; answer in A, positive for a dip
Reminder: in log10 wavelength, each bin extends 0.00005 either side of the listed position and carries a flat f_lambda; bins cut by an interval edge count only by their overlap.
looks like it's 2.5 A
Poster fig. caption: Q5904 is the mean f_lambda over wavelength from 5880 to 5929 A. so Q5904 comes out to 14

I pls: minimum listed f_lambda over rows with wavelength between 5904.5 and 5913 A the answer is 13.87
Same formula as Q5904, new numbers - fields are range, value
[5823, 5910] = 14.8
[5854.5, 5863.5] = 14.7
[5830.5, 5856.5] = 15.5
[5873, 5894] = 13.9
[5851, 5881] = 14.9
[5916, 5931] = 15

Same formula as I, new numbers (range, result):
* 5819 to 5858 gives 13.71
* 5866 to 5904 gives 11.21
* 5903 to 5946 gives 13.09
